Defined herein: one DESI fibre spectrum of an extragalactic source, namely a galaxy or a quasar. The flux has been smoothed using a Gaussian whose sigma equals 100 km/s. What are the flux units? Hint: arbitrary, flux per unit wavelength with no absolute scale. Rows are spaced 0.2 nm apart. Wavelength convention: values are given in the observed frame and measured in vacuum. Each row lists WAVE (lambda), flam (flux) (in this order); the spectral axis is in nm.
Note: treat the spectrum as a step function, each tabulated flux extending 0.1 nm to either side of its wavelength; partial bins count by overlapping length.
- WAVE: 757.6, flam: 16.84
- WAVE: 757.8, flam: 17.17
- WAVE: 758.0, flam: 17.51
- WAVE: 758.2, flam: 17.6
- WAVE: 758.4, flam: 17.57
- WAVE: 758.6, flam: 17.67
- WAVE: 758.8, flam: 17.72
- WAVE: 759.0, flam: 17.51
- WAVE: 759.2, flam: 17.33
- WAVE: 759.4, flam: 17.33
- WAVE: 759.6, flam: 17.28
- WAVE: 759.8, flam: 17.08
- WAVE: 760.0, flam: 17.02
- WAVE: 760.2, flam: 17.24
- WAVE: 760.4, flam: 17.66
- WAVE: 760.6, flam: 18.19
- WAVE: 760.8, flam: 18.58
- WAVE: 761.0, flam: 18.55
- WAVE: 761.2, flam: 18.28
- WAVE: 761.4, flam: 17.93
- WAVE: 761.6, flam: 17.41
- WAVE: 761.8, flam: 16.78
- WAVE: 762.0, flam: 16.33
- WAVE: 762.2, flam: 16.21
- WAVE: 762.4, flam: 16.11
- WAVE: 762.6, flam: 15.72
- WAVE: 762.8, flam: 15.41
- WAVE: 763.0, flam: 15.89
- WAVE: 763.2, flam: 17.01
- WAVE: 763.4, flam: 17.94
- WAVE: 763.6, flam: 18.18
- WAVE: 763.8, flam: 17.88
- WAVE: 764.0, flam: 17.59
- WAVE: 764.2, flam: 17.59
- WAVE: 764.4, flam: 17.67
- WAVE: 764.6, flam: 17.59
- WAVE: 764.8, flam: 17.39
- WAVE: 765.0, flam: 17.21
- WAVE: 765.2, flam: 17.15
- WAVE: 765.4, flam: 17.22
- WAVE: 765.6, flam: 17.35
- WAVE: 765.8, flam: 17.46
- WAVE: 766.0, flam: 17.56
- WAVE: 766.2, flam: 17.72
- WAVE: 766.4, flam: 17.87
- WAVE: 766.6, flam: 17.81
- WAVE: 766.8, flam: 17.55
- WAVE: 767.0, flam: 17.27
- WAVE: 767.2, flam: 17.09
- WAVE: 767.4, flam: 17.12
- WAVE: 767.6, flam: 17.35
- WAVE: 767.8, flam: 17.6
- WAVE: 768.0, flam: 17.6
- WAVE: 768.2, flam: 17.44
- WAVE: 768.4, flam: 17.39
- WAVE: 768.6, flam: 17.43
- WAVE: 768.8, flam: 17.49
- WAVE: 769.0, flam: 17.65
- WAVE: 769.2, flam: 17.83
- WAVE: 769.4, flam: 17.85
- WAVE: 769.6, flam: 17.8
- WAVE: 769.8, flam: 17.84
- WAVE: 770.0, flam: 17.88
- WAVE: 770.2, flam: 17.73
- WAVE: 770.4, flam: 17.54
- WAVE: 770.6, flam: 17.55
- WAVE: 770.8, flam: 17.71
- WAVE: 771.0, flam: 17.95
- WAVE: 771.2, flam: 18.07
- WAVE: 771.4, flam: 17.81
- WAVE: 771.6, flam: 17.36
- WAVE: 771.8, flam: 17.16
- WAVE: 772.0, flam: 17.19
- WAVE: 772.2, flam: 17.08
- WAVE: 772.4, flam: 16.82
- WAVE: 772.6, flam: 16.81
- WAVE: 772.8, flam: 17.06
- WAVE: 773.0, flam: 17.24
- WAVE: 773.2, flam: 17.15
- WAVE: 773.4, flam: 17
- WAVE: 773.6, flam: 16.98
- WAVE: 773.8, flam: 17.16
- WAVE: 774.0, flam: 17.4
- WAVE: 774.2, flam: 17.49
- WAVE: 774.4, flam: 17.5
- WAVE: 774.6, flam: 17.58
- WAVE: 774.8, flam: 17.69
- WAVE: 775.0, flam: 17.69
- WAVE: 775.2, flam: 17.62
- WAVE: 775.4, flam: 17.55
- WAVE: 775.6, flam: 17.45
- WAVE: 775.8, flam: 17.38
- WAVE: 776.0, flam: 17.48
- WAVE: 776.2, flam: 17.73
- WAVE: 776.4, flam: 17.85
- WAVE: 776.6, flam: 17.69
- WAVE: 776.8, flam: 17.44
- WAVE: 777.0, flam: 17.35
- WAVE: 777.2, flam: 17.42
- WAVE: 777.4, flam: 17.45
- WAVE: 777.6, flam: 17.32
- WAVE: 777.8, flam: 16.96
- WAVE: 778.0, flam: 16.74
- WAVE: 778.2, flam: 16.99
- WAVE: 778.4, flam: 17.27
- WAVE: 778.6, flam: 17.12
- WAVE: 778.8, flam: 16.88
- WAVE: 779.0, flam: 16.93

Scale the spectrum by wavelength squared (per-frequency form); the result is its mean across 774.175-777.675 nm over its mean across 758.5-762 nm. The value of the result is 1.04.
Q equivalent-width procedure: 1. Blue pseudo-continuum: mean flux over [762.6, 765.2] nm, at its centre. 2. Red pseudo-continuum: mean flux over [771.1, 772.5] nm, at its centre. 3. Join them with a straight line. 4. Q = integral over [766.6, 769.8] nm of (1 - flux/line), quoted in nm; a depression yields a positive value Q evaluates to -0.04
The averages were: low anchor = 17.2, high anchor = 17.4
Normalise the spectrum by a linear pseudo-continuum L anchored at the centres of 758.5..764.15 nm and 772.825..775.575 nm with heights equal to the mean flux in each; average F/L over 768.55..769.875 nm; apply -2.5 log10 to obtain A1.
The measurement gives -0.02 mag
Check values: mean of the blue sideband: 17.3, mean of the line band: 17.7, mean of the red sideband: 17.4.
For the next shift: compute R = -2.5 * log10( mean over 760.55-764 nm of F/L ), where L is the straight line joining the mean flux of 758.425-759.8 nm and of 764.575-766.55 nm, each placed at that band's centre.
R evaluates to 0.02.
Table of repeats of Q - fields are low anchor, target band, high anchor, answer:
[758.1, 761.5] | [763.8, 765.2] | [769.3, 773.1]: 0.01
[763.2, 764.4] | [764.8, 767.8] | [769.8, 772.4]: 0.05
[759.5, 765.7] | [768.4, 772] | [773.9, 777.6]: -0.05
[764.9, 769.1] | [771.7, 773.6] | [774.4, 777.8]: 0.05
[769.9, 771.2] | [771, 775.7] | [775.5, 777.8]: 0.07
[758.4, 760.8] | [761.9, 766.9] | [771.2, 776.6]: 0.08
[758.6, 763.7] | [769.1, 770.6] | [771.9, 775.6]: -0.04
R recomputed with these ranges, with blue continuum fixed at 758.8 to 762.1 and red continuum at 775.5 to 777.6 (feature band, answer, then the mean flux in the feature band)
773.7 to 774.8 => 0.00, 17.5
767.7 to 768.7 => 0.00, 17.5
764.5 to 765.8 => 0.01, 17.3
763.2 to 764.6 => -0.01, 17.7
